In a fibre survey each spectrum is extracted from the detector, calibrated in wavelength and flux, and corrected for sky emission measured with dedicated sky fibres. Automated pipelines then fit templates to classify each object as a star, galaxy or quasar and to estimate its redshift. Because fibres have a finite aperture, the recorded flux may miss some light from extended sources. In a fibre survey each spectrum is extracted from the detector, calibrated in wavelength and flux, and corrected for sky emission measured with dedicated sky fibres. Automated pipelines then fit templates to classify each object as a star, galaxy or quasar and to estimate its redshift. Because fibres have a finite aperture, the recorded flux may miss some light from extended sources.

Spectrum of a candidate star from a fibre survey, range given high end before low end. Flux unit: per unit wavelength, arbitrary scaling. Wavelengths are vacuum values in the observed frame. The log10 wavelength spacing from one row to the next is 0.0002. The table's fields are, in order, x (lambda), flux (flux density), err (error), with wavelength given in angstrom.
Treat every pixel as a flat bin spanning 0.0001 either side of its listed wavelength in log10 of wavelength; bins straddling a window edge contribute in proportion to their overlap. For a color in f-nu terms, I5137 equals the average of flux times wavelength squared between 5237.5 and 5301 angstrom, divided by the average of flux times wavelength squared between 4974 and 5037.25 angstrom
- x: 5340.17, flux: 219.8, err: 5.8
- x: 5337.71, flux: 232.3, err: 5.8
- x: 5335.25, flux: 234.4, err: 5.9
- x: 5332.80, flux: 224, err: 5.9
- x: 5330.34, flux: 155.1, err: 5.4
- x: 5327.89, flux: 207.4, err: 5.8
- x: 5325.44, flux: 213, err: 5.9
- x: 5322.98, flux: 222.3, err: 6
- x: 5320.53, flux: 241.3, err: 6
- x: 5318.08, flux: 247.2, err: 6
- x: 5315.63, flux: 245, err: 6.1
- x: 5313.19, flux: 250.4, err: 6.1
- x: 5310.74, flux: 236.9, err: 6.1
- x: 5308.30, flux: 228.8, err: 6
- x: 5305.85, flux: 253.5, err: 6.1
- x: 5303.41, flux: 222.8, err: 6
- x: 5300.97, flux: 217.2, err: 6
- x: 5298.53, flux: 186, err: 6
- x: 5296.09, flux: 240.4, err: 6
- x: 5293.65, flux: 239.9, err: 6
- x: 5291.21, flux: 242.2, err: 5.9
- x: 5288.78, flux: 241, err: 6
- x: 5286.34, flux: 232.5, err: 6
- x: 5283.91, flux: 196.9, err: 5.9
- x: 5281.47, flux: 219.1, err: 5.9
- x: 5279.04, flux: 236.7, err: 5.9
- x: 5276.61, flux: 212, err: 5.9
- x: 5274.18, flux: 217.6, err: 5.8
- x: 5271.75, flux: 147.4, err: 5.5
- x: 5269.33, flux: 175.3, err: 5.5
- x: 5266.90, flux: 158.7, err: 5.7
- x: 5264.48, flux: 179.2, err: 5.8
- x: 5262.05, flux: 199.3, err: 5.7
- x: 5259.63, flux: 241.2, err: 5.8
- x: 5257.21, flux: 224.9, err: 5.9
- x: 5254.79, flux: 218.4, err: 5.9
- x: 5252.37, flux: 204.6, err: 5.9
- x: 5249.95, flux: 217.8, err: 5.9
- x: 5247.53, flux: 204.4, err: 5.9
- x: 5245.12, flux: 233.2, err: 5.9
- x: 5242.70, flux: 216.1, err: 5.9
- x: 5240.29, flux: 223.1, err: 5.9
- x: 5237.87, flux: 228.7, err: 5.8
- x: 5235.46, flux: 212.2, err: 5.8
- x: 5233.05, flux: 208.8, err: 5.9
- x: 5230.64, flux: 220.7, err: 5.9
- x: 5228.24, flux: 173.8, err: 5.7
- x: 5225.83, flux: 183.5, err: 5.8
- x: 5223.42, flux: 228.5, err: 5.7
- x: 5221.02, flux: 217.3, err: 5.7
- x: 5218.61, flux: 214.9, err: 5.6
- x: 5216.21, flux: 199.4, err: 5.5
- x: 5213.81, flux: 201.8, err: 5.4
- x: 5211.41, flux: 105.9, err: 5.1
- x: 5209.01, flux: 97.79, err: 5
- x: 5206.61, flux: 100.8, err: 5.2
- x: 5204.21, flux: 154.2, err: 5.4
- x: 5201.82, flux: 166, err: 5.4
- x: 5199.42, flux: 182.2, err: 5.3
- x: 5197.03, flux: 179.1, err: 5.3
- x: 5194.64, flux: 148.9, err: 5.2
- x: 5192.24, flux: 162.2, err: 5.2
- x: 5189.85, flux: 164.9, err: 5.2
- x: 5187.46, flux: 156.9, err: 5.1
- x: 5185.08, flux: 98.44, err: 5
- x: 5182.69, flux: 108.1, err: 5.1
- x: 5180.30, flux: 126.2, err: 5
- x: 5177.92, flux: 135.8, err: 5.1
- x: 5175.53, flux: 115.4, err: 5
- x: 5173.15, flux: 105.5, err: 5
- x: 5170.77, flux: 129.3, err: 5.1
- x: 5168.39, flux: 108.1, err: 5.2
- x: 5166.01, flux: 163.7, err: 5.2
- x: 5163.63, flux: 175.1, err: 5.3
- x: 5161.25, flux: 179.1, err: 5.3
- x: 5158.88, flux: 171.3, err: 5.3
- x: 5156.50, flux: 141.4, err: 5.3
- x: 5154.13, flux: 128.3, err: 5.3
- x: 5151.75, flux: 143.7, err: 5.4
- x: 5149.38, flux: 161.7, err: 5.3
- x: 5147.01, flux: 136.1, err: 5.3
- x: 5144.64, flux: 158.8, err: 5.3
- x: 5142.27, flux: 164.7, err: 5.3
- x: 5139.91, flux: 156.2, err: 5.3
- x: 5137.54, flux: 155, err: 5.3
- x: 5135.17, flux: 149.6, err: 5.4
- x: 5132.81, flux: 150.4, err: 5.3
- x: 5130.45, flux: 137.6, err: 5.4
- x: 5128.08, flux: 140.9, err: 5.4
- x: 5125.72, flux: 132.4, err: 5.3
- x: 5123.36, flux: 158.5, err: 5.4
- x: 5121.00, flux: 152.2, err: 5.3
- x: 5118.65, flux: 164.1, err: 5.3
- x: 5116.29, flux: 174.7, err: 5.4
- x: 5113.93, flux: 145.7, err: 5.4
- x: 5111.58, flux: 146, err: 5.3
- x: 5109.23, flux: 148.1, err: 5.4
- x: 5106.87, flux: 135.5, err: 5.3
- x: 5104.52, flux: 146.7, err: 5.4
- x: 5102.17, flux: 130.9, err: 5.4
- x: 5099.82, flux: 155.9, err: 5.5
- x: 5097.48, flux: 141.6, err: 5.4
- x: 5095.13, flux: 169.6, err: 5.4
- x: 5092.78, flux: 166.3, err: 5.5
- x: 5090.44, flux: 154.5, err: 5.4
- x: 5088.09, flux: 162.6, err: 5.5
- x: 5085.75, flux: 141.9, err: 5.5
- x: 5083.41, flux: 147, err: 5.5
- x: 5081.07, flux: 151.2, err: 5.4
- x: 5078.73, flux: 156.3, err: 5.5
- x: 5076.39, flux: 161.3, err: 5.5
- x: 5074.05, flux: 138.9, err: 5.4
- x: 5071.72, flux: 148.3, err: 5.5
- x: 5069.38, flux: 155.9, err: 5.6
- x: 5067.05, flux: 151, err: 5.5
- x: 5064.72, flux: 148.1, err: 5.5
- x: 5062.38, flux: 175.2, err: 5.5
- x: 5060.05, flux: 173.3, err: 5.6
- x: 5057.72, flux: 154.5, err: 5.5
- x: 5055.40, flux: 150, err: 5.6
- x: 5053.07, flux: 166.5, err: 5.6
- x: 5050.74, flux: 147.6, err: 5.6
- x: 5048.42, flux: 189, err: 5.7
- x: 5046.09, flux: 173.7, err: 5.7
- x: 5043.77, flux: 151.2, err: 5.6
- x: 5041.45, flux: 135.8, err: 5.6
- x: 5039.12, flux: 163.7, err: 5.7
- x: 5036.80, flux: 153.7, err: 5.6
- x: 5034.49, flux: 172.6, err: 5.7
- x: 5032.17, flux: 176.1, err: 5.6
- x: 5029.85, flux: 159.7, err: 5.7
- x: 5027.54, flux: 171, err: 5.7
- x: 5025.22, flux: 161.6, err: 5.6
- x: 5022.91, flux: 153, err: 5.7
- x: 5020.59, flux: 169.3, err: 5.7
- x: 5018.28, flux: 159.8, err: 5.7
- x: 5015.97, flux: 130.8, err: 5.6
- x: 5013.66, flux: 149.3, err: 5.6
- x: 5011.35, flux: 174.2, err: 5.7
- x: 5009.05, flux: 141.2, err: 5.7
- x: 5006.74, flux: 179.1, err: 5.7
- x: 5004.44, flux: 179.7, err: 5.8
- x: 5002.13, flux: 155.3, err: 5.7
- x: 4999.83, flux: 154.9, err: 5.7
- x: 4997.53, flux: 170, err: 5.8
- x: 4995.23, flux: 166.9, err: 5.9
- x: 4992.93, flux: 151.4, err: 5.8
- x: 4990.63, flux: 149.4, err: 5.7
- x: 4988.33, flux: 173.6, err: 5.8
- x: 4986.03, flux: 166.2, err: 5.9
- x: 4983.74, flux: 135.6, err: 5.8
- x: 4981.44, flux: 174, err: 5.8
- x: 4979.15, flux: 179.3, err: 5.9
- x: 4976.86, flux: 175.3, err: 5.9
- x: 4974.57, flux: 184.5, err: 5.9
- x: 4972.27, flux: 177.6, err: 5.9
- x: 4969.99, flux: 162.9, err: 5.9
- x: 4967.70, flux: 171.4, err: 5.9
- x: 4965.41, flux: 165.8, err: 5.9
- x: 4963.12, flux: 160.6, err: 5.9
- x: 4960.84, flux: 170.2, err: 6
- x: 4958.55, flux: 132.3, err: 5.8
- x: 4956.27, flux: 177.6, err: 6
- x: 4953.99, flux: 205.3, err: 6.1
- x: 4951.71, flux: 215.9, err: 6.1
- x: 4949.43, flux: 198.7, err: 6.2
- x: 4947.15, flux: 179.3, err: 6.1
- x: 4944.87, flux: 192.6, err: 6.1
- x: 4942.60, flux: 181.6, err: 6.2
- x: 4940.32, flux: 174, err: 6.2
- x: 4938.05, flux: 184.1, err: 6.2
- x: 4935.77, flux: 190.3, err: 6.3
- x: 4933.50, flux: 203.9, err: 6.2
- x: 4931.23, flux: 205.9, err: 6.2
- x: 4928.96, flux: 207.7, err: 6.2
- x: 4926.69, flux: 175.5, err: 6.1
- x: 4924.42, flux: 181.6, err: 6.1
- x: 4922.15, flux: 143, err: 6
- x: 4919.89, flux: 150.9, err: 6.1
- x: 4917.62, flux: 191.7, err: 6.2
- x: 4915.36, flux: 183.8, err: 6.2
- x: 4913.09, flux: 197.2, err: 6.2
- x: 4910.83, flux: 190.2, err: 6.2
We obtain 1.45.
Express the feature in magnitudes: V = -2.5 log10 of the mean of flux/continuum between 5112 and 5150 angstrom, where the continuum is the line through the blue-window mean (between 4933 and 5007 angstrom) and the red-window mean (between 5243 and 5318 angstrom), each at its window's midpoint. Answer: 0.28 mag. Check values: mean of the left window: 174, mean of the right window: 218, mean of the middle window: 152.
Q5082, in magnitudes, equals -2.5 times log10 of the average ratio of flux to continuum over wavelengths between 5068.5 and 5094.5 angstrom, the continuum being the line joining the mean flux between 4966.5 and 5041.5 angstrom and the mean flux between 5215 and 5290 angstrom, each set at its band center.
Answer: 0.16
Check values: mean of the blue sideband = 163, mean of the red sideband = 209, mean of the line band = 153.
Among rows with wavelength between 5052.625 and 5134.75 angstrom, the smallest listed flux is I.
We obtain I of 130.9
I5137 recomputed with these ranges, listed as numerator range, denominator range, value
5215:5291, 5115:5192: 1.50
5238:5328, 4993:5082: 1.51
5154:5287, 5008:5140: 1.22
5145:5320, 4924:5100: 1.23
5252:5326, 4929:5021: 1.44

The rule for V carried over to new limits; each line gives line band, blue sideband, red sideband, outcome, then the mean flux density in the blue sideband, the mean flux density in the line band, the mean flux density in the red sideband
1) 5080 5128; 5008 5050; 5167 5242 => 0.07 mag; 160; 151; 164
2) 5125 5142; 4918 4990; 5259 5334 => 0.32 mag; 177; 147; 217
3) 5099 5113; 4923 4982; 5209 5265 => 0.33 mag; 182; 144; 205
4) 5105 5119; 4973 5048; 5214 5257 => 0.22 mag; 163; 151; 212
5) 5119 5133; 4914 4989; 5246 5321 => 0.34 mag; 178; 146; 219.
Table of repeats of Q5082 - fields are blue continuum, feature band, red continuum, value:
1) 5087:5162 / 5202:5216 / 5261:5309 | 0.30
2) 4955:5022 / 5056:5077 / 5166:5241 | 0.05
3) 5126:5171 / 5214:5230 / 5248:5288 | -0.11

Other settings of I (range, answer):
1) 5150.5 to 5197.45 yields 98.44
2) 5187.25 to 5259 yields 97.79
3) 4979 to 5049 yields 130.8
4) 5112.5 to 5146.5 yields 132.4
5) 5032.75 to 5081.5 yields 135.8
